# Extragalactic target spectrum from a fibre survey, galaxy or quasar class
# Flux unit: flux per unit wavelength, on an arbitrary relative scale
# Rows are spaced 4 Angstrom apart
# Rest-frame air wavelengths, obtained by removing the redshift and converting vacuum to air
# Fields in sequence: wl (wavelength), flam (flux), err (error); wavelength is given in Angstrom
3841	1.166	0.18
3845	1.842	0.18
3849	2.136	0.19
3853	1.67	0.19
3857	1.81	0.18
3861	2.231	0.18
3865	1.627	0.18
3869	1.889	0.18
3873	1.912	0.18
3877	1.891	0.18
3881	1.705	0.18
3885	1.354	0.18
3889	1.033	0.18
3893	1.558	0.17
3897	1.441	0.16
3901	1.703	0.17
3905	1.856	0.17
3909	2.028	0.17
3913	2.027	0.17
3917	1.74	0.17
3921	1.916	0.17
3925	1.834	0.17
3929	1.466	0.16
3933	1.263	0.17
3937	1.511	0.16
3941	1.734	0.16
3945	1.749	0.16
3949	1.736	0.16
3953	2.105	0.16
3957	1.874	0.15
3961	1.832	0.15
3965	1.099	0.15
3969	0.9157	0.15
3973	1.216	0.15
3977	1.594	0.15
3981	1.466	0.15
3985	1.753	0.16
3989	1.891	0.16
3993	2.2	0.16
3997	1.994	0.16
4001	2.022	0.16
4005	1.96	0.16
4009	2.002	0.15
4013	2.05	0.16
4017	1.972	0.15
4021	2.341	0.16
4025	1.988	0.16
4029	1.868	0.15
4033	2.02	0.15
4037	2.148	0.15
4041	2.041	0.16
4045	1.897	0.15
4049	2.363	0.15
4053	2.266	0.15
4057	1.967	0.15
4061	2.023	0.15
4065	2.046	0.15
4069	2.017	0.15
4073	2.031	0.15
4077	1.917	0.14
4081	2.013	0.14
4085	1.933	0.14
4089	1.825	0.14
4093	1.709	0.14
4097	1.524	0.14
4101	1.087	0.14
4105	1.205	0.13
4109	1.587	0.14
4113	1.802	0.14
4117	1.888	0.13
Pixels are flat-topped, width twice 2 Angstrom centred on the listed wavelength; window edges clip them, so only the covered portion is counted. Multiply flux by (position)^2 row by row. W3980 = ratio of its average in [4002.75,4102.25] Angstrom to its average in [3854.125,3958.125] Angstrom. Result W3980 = 1.22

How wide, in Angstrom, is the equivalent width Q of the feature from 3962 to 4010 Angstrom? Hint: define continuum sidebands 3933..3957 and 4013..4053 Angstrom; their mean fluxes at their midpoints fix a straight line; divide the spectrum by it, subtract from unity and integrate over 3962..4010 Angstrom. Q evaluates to 5.8 Angstrom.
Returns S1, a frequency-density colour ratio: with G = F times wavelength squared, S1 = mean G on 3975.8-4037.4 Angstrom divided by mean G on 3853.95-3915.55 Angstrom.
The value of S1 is 1.20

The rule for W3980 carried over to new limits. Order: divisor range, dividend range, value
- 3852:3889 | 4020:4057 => 1.30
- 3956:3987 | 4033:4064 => 1.49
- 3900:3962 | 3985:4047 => 1.19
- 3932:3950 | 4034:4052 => 1.38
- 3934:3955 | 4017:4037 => 1.23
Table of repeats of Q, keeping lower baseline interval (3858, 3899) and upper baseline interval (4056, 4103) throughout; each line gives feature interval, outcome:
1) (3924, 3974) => 4.7 Angstrom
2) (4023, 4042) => -2.2 Angstrom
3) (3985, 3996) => -1.4 Angstrom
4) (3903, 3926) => -2.8 Angstrom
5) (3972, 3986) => 1.9 Angstrom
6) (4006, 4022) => -2.6 Angstrom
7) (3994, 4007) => -1.7 Angstrom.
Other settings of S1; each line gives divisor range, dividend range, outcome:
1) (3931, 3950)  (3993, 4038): 1.33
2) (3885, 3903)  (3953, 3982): 1.07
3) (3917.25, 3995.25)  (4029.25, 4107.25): 1.22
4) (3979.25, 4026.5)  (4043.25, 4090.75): 1.06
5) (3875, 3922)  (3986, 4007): 1.25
